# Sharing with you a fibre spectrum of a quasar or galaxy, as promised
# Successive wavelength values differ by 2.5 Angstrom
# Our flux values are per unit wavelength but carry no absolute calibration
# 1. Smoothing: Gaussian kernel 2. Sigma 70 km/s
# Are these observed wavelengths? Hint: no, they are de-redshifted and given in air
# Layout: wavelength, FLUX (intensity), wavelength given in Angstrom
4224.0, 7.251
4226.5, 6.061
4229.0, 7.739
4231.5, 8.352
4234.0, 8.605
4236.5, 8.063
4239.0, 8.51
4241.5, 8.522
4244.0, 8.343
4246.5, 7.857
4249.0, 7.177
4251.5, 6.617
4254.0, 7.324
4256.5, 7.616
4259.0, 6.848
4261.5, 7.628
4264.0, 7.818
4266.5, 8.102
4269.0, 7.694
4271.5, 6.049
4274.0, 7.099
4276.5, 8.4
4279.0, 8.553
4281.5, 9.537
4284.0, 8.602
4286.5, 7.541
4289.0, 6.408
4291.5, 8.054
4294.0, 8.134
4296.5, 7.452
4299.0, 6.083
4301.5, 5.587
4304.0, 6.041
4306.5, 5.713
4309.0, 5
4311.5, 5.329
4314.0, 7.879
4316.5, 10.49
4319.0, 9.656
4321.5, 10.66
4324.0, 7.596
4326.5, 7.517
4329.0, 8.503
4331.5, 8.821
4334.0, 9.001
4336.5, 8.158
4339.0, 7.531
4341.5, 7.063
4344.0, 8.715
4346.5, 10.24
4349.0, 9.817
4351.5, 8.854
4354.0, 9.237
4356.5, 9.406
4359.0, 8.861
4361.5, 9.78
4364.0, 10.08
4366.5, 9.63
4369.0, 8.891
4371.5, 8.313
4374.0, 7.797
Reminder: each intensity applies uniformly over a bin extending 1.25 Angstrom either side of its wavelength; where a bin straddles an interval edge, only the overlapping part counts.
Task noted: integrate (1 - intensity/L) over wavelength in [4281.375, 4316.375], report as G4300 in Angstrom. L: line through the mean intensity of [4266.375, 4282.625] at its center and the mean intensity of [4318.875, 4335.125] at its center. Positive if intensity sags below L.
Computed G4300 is 5.5 Angstrom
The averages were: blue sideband 7.89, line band 6.98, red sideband 8.76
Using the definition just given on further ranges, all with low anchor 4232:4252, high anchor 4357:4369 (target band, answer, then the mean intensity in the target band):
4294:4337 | 6.3 Angstrom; 7.62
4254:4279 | 2.4 Angstrom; 7.52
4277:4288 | 0.0 Angstrom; 8.5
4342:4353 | 0.1 Angstrom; 9.24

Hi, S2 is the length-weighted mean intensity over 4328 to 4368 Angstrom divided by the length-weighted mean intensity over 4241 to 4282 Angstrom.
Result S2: 1.17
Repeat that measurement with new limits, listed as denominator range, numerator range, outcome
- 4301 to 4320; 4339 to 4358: 1.28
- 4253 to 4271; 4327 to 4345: 1.09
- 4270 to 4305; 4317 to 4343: 1.15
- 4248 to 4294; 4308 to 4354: 1.10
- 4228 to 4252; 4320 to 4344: 1.04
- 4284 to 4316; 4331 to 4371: 1.33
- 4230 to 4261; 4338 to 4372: 1.16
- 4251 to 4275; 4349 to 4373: 1.27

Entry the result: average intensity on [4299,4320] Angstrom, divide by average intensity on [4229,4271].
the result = 0.88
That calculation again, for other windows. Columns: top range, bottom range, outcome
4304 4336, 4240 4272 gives 1.05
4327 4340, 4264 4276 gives 1.14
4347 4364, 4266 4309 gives 1.30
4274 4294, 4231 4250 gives 0.99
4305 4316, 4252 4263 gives 0.86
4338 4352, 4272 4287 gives 1.06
